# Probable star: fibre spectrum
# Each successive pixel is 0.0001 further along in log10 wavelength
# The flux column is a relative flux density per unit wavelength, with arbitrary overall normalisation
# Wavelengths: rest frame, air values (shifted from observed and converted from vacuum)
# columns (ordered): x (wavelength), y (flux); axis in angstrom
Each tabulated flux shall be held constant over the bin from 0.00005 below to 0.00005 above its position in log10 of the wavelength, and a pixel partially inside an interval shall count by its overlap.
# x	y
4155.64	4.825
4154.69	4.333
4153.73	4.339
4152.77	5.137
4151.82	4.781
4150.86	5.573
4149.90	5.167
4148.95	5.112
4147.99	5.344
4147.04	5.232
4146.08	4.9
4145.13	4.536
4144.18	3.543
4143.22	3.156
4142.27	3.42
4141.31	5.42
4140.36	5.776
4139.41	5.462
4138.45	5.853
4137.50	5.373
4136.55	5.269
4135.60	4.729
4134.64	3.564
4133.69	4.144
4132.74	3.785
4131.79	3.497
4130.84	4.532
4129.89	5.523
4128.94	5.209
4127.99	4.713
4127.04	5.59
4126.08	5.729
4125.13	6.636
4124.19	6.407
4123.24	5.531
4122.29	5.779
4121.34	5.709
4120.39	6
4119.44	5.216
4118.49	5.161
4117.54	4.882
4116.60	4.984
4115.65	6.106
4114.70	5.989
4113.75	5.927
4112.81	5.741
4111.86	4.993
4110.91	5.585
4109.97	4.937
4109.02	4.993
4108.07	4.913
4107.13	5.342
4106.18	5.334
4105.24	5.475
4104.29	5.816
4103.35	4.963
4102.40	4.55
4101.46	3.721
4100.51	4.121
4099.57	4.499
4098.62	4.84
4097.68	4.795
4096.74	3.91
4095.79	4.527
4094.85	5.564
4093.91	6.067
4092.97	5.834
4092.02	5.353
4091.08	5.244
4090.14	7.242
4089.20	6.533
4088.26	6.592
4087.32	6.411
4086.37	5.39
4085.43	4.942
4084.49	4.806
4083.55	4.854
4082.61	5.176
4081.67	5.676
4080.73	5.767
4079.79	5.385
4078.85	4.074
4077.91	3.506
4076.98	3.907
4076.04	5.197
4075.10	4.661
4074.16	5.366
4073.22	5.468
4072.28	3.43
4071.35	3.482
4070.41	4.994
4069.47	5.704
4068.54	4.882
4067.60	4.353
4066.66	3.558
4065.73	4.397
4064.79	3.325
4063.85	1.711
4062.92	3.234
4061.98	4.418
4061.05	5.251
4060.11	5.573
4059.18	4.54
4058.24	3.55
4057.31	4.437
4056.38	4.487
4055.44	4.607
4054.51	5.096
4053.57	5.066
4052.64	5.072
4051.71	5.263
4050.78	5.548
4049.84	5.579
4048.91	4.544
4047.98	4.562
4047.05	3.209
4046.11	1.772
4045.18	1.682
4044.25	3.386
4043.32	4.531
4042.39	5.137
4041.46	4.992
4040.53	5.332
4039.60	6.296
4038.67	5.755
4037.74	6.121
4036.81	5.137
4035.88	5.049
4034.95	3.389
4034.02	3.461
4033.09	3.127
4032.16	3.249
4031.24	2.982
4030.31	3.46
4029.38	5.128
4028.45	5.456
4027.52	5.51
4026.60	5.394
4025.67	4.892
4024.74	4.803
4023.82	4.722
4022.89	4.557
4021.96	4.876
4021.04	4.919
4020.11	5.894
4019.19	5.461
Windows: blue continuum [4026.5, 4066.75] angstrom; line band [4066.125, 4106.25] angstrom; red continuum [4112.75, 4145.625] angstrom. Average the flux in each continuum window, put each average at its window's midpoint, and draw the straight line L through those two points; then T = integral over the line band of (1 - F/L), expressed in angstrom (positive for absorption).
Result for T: -2.4 angstrom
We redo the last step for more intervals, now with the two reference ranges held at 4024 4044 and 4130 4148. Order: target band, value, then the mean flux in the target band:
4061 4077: 1.3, 4.28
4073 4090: -2.1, 5.24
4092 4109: -1.2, 4.97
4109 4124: -2.8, 5.5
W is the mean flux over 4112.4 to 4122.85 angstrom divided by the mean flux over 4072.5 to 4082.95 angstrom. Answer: 1.14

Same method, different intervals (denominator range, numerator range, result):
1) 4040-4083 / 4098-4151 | 1.14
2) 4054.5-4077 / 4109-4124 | 1.26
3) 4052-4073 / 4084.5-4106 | 1.21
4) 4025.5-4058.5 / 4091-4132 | 1.16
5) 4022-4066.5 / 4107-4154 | 1.15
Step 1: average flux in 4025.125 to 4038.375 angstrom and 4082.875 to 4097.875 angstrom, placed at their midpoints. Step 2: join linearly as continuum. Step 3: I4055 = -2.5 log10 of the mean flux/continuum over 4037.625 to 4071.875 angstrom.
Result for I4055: 0.10 mag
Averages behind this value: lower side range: 4.47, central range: 4.45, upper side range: 5.51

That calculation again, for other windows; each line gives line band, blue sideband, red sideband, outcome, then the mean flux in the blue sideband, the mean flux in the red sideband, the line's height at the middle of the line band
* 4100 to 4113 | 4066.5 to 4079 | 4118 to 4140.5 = -0.02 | 4.5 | 5.21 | 4.92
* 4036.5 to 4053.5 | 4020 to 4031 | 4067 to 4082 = 0.04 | 4.89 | 4.72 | 4.83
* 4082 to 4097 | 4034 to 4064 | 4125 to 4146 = -0.20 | 4.52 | 4.76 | 4.64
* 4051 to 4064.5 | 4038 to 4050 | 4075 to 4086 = 0.02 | 4.37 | 4.84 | 4.55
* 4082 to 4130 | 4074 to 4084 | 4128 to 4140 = -0.12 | 4.86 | 4.76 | 4.81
